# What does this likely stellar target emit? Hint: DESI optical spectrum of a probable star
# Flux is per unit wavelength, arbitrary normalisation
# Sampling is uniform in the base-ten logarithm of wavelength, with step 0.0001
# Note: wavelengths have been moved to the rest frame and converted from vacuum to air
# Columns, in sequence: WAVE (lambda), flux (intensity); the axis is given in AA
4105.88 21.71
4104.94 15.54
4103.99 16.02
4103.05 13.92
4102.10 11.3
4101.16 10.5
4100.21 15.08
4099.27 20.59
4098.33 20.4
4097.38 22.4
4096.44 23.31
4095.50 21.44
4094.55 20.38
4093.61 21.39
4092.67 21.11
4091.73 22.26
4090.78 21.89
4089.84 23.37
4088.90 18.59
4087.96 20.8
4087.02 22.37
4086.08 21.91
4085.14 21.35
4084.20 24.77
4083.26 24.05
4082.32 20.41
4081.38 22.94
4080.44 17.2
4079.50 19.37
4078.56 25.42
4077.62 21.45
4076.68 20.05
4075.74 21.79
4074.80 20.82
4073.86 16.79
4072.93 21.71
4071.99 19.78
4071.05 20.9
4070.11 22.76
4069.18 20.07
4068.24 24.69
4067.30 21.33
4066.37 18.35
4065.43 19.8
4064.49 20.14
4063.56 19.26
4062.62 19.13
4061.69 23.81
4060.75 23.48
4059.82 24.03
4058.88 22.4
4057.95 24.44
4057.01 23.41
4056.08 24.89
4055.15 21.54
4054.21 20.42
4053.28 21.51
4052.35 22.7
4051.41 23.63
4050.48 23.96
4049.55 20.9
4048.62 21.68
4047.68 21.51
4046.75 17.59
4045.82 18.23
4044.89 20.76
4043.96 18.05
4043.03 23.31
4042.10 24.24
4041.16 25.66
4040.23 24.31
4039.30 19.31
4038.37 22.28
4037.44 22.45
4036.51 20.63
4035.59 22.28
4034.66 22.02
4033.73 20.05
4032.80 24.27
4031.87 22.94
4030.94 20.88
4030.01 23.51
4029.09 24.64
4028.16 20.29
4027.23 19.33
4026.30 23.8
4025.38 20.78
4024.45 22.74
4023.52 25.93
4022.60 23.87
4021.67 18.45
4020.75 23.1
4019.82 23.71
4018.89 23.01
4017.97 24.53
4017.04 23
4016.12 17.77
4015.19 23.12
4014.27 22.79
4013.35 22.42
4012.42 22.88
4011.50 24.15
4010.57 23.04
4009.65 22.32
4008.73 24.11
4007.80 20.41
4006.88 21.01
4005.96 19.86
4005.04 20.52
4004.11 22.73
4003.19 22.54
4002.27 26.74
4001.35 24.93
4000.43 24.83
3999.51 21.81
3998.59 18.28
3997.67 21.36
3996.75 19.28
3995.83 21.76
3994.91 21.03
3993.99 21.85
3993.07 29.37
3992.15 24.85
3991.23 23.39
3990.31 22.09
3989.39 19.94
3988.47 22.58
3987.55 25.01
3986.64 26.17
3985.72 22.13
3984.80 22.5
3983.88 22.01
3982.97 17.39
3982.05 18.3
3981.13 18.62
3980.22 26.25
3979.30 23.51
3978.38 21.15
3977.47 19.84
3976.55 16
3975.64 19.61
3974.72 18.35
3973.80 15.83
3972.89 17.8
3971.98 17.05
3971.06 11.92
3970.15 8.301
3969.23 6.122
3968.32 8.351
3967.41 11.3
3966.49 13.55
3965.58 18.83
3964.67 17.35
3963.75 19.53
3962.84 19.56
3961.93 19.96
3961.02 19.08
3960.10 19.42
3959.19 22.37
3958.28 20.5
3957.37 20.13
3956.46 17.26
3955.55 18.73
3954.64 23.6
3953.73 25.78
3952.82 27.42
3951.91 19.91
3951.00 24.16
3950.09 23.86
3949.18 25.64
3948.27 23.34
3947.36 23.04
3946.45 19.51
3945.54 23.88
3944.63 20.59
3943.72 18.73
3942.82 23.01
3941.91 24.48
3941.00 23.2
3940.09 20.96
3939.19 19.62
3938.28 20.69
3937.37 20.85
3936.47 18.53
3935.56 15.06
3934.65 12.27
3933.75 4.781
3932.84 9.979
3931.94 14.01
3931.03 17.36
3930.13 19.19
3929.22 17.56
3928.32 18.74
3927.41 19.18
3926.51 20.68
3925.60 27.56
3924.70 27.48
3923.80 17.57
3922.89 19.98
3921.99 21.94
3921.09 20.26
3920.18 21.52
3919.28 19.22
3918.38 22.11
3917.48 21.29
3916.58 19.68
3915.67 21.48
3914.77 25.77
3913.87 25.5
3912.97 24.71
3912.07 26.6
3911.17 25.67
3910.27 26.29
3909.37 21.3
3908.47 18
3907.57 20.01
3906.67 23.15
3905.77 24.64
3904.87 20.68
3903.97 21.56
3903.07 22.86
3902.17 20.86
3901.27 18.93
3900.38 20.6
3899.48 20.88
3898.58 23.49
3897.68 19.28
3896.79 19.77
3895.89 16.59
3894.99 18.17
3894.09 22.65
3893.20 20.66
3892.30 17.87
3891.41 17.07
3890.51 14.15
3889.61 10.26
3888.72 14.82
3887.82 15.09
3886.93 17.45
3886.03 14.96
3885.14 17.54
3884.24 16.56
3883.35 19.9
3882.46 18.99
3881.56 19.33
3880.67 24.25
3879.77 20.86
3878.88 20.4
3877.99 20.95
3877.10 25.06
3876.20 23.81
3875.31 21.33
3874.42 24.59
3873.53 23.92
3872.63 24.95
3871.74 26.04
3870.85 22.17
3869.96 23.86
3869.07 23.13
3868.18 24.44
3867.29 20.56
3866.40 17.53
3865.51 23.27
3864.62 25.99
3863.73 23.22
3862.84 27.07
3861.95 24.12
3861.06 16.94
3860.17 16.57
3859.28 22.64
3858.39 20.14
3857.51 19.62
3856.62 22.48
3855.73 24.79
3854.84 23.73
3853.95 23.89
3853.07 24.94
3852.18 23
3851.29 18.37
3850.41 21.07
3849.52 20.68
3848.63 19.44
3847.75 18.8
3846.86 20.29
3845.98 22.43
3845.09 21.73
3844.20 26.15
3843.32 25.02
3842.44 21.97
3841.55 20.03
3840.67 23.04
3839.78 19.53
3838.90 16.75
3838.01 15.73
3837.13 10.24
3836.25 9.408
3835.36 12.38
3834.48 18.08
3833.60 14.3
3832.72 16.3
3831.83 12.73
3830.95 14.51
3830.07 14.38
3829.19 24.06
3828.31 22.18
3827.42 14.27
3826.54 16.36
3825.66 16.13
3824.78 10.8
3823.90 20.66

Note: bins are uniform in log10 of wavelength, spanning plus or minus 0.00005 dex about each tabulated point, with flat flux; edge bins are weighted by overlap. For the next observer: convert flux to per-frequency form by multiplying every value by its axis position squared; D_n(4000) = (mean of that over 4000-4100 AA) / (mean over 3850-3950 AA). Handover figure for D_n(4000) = 1.14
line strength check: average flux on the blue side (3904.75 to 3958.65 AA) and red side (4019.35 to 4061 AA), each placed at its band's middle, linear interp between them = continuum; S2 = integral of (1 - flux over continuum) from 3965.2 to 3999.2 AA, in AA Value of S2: 3.65 AA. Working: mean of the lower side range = 21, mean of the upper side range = 22.2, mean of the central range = 19.3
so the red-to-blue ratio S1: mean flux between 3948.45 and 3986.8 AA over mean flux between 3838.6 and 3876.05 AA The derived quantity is 0.9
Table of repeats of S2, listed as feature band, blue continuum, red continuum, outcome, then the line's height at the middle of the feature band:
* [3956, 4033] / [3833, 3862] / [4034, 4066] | 2.1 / 21.3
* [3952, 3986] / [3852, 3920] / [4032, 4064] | 4.9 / 21.6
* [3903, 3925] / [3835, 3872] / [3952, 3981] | -3.1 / 19.5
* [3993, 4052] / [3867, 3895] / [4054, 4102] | -3.7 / 20.9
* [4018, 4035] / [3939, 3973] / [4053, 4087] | -1.4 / 20.8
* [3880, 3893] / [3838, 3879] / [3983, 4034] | 3.0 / 22.2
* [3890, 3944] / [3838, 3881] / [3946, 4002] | 2.3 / 21.2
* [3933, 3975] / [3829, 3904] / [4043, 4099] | 3.9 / 20.7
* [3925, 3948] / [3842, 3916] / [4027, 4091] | 2.6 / 21.4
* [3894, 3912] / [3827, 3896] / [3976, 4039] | -0.6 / 20.6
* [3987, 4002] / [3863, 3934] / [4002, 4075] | -0.8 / 21.5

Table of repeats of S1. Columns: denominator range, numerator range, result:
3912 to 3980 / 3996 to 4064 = 1.14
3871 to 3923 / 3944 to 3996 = 0.97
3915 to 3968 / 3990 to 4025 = 1.13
